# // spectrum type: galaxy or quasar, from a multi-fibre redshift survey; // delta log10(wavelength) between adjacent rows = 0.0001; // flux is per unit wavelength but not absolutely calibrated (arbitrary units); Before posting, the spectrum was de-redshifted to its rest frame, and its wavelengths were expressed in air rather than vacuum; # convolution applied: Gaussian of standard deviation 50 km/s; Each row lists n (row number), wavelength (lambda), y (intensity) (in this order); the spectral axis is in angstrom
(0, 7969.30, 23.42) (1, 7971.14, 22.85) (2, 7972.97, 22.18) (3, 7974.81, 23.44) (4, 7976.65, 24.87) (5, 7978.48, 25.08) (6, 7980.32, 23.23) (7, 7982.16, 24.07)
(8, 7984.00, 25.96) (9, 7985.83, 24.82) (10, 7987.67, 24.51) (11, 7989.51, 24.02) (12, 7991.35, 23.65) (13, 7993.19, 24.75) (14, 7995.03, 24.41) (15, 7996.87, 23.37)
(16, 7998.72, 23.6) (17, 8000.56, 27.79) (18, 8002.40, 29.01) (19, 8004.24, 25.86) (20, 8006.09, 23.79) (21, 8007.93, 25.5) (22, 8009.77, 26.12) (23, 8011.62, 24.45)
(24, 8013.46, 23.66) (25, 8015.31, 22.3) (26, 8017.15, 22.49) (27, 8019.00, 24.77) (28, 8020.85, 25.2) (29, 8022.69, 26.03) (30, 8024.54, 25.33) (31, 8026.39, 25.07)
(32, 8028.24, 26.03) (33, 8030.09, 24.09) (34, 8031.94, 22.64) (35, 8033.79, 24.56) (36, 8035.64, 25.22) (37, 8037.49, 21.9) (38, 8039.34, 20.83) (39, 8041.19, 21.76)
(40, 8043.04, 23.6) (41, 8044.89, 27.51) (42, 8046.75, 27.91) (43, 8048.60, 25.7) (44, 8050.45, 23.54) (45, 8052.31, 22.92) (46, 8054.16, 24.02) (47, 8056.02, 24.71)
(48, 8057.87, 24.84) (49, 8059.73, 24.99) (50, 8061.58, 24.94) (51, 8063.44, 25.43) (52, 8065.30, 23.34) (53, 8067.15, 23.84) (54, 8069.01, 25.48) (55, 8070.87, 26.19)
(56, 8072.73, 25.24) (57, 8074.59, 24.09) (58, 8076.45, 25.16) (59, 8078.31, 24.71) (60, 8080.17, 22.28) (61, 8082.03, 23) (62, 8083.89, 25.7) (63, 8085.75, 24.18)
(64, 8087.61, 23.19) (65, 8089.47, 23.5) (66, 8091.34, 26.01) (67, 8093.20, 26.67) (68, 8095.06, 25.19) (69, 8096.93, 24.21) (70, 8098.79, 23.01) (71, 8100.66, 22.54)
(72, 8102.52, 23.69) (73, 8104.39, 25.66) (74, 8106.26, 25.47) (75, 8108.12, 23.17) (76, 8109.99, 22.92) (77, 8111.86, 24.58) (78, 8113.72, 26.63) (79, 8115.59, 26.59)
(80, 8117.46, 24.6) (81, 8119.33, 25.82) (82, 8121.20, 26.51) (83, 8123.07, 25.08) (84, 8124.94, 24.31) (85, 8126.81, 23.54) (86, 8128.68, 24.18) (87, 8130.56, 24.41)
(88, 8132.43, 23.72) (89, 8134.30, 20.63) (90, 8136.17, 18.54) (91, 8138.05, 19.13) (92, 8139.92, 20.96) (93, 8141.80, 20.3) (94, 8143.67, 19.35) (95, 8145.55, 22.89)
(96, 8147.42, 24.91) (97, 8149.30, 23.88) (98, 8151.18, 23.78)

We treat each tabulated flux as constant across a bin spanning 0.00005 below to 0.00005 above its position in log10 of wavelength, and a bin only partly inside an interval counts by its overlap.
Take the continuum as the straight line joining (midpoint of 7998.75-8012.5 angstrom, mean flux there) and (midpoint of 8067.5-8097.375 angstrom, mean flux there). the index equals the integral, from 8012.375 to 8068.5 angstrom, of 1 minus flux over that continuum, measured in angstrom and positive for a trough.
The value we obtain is 2.29 angstrom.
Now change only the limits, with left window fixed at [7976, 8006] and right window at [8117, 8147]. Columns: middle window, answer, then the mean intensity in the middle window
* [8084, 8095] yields -0.7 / 24.8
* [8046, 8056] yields -0.3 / 24.8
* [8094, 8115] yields -1.1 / 24.3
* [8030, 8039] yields 0.3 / 23.5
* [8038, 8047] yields 0.1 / 23.9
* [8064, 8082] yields -0.6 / 24.4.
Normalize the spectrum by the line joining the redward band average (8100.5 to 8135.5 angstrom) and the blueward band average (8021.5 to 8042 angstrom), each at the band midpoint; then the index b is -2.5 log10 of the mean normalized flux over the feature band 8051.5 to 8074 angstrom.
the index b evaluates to -0.02 mag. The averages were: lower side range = 24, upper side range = 24.4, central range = 24.7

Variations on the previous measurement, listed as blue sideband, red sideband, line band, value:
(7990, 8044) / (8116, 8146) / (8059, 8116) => -0.051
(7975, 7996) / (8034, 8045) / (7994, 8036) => -0.046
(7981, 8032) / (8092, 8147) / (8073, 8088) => -0.005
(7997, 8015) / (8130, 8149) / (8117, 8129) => -0.136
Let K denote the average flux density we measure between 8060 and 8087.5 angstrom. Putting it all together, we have 24.5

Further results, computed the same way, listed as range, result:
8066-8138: 24.3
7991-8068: 24.6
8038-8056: 24.2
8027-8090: 24.3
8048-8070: 24.5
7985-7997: 24.3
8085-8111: 24.2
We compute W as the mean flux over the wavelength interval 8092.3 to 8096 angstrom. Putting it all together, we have 25.9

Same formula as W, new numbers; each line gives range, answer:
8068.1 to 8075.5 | 25.2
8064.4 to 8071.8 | 24.7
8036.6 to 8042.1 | 21.5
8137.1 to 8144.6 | 19.9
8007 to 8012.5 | 25.4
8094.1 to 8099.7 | 24.2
